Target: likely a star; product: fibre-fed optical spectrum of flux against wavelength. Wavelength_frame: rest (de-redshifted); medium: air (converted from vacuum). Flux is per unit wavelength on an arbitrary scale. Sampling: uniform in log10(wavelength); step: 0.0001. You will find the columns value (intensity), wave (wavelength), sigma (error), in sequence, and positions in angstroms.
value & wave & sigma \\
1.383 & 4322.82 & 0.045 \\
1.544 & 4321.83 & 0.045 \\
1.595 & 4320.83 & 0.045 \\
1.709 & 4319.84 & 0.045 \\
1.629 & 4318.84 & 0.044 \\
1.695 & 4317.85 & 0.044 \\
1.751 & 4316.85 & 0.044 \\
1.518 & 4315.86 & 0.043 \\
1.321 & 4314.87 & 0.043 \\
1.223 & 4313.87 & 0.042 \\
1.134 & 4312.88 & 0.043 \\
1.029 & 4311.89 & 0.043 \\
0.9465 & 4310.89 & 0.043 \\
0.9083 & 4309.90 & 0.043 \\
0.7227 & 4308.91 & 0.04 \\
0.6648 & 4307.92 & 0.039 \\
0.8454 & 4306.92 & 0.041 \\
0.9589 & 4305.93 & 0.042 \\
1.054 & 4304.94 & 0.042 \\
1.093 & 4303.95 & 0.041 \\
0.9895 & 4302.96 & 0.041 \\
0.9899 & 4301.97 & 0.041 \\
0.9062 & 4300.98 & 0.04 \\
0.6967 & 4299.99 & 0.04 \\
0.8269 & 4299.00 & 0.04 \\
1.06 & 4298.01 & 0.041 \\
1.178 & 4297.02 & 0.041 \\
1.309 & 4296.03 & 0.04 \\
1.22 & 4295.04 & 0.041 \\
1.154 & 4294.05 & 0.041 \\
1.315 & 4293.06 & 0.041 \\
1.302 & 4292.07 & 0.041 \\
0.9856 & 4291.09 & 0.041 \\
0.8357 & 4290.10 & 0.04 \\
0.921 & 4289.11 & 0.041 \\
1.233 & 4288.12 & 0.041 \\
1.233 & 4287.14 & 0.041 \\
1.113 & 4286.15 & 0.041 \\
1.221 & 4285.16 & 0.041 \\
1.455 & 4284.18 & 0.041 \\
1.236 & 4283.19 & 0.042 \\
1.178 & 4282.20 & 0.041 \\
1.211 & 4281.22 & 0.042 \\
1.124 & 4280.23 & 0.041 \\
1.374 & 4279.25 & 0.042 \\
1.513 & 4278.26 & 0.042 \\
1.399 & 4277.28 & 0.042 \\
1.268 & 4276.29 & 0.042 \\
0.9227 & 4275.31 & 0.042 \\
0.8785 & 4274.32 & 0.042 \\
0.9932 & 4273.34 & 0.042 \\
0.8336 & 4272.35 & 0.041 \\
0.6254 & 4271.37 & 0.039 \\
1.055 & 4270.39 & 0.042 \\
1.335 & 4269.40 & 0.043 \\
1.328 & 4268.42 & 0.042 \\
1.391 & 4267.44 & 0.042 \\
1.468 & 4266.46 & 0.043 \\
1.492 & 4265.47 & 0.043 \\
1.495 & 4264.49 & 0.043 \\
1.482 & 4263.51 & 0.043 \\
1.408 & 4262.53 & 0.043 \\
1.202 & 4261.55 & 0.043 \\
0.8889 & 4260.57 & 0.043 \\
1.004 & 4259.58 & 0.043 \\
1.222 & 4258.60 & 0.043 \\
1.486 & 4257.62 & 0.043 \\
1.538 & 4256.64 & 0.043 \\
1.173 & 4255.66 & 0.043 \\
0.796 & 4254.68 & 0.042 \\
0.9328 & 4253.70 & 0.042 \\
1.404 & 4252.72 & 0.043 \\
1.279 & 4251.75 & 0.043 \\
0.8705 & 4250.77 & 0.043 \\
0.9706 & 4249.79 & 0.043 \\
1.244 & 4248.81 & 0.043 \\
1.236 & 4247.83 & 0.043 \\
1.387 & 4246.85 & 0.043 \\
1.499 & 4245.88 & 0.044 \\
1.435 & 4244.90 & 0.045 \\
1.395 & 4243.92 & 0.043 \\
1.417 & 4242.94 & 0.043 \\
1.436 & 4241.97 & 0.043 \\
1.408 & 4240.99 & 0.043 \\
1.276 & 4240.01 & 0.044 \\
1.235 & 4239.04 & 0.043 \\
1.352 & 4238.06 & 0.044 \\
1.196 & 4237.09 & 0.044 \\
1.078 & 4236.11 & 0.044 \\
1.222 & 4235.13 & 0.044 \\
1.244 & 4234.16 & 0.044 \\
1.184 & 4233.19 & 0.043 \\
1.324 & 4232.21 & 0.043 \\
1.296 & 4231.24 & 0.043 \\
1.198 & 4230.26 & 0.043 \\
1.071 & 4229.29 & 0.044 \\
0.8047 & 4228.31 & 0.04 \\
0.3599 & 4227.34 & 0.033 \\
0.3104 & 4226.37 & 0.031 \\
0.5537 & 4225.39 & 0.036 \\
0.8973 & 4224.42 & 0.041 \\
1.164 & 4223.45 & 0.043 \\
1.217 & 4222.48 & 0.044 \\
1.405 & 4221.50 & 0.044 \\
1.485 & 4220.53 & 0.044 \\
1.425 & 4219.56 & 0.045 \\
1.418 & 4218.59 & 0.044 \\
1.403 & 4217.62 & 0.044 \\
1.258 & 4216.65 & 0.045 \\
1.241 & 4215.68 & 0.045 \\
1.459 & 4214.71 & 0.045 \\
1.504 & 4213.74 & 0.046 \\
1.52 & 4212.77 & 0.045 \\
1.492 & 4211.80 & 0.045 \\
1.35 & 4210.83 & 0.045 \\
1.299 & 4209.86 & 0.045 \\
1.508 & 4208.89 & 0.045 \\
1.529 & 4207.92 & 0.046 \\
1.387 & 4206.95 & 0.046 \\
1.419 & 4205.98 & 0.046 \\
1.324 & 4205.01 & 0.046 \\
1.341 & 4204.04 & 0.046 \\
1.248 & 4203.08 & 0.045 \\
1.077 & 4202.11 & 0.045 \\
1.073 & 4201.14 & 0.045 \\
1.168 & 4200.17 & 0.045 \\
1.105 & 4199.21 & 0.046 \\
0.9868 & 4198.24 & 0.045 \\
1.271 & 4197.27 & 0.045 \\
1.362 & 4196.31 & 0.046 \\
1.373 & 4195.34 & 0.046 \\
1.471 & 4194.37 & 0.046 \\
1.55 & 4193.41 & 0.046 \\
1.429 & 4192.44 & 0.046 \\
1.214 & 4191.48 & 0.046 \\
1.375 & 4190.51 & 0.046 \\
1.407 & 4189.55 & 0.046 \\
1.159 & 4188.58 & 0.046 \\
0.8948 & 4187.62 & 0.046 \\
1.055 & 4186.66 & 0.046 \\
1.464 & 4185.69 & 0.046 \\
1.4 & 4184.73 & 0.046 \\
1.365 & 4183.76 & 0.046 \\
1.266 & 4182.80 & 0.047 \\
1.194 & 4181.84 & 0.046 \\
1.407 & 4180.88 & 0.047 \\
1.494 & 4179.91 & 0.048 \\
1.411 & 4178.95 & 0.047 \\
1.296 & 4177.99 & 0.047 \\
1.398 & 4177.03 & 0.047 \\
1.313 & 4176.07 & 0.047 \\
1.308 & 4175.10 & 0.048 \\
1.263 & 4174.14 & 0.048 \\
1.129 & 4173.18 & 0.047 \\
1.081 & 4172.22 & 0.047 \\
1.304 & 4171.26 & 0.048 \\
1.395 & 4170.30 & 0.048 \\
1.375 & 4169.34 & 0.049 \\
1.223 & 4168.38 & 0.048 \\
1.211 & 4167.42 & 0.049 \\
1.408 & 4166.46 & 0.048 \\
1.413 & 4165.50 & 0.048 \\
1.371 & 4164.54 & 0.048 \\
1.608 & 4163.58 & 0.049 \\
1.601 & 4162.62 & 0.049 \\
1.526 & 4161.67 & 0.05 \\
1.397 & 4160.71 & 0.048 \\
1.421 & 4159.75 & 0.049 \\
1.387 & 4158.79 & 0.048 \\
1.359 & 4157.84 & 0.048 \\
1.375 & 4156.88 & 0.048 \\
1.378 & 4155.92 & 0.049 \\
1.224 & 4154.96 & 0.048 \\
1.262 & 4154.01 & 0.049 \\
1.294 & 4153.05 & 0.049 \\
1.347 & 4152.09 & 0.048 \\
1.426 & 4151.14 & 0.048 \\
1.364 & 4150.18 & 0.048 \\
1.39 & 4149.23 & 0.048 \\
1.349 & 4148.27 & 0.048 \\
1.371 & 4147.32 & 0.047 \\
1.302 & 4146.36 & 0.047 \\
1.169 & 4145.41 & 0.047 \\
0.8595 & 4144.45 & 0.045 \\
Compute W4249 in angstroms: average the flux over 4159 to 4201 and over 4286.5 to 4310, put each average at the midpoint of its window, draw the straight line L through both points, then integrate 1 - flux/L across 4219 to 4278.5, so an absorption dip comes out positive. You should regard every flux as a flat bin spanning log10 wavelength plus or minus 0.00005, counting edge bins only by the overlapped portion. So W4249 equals -2.3 angstroms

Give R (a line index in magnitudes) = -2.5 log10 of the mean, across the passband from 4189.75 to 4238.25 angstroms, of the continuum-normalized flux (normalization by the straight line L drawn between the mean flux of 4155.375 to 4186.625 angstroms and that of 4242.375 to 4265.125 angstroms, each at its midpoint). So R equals 0.06 mag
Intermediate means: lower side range 1.36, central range 1.24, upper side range 1.25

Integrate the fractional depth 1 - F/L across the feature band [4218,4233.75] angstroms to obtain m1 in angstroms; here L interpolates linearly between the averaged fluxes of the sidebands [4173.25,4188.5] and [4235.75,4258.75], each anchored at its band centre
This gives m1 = 2.5 angstroms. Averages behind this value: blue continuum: 1.29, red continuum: 1.26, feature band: 1.07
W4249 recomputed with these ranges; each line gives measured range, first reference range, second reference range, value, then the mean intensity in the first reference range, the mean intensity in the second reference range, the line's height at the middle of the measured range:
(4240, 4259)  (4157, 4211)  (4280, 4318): -1.05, 1.32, 1.11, 1.2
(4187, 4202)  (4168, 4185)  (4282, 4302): 0.37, 1.31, 1.11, 1.28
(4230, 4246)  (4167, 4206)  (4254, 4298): -0.91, 1.28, 1.2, 1.23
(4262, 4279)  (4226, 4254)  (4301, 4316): -1.92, 1.18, 1.01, 1.11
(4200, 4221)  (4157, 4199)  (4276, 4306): -1.42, 1.33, 1.14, 1.28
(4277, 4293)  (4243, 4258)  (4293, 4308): -1.76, 1.25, 1.02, 1.09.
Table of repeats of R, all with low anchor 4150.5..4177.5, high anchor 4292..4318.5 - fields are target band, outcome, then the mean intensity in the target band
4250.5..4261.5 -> 0.03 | 1.15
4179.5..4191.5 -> 0.02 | 1.29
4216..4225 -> -0.03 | 1.29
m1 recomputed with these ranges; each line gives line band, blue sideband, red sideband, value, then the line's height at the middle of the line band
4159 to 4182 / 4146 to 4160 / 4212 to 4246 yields -0.7 angstroms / 1.32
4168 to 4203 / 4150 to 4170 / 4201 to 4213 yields 2.2 angstroms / 1.37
